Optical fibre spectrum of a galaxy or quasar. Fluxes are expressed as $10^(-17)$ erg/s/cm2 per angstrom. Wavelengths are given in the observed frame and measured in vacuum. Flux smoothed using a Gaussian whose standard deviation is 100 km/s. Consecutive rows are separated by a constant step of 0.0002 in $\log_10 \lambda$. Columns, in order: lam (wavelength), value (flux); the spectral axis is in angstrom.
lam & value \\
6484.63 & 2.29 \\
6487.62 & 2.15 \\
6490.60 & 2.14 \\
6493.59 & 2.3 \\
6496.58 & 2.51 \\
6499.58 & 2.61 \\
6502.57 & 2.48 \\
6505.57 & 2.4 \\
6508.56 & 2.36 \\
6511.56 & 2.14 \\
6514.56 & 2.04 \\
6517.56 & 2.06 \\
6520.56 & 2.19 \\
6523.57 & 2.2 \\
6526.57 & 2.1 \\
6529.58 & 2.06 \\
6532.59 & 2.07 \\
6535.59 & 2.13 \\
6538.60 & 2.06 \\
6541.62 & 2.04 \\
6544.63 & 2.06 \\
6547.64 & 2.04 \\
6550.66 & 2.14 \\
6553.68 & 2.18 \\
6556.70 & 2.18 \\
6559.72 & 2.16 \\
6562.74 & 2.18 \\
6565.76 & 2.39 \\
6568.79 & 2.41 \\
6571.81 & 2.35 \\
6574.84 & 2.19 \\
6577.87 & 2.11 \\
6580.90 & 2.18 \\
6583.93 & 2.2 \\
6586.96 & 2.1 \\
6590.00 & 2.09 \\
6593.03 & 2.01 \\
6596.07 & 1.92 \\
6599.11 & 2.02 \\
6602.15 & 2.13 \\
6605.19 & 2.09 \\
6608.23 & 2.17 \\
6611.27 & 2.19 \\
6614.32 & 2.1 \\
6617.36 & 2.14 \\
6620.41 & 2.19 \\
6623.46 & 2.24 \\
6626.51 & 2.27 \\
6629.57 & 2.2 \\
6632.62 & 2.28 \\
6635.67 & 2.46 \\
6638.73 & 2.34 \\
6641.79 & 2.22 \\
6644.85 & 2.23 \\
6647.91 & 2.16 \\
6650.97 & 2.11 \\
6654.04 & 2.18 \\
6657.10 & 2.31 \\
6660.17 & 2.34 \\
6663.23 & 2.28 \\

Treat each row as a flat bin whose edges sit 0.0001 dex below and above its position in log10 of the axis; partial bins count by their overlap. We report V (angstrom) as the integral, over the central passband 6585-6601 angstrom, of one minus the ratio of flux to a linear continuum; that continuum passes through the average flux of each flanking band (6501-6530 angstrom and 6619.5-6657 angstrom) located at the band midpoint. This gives 1.4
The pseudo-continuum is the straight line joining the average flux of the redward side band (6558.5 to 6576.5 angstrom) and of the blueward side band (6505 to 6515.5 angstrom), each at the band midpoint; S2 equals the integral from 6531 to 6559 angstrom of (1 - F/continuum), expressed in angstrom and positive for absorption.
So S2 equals 2.0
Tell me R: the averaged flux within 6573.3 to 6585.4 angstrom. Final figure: 2.17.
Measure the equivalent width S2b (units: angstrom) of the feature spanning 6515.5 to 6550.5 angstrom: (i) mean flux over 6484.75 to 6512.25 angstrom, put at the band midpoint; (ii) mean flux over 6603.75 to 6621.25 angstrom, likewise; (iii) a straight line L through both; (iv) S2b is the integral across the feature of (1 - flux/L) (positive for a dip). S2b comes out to 2.96 angstrom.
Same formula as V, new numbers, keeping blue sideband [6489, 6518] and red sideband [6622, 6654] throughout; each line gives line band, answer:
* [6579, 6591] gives 0.68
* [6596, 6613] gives 1.22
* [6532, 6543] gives 1.06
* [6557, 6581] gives 0.36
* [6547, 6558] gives 0.71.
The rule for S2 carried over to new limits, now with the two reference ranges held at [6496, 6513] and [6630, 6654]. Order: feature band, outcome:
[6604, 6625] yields 1.1 angstrom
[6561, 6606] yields 3.1 angstrom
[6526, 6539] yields 1.6 angstrom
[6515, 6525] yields 1.1 angstrom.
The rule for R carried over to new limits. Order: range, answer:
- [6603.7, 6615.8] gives 2.14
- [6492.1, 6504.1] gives 2.47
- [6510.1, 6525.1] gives 2.13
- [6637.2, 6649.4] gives 2.24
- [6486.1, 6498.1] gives 2.28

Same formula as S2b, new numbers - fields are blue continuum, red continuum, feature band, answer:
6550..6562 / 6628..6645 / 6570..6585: -0.1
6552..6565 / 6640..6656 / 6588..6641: 0.5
